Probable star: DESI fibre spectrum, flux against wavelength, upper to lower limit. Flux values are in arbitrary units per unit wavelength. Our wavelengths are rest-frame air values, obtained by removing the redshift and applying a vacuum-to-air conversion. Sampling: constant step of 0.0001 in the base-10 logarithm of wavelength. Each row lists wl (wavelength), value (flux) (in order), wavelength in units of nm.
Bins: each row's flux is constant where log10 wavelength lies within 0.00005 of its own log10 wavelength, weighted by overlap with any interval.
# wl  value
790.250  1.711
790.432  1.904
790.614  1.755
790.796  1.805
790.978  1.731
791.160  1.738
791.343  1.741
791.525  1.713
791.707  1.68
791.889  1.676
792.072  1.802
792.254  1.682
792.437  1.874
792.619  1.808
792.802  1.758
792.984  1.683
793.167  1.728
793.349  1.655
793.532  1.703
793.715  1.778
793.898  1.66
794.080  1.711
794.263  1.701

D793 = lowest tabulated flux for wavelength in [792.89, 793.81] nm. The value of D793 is 1.655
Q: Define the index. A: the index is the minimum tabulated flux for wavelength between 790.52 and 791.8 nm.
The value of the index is 1.68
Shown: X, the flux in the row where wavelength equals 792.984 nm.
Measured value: 1.683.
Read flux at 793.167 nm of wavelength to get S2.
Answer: 1.728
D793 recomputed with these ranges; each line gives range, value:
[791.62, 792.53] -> 1.676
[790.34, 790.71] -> 1.755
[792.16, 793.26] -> 1.682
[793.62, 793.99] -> 1.66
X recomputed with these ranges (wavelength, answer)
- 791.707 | 1.68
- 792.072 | 1.802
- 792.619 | 1.808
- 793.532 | 1.703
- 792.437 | 1.874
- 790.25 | 1.711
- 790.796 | 1.805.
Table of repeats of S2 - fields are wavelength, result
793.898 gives 1.66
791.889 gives 1.676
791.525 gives 1.713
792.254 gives 1.682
